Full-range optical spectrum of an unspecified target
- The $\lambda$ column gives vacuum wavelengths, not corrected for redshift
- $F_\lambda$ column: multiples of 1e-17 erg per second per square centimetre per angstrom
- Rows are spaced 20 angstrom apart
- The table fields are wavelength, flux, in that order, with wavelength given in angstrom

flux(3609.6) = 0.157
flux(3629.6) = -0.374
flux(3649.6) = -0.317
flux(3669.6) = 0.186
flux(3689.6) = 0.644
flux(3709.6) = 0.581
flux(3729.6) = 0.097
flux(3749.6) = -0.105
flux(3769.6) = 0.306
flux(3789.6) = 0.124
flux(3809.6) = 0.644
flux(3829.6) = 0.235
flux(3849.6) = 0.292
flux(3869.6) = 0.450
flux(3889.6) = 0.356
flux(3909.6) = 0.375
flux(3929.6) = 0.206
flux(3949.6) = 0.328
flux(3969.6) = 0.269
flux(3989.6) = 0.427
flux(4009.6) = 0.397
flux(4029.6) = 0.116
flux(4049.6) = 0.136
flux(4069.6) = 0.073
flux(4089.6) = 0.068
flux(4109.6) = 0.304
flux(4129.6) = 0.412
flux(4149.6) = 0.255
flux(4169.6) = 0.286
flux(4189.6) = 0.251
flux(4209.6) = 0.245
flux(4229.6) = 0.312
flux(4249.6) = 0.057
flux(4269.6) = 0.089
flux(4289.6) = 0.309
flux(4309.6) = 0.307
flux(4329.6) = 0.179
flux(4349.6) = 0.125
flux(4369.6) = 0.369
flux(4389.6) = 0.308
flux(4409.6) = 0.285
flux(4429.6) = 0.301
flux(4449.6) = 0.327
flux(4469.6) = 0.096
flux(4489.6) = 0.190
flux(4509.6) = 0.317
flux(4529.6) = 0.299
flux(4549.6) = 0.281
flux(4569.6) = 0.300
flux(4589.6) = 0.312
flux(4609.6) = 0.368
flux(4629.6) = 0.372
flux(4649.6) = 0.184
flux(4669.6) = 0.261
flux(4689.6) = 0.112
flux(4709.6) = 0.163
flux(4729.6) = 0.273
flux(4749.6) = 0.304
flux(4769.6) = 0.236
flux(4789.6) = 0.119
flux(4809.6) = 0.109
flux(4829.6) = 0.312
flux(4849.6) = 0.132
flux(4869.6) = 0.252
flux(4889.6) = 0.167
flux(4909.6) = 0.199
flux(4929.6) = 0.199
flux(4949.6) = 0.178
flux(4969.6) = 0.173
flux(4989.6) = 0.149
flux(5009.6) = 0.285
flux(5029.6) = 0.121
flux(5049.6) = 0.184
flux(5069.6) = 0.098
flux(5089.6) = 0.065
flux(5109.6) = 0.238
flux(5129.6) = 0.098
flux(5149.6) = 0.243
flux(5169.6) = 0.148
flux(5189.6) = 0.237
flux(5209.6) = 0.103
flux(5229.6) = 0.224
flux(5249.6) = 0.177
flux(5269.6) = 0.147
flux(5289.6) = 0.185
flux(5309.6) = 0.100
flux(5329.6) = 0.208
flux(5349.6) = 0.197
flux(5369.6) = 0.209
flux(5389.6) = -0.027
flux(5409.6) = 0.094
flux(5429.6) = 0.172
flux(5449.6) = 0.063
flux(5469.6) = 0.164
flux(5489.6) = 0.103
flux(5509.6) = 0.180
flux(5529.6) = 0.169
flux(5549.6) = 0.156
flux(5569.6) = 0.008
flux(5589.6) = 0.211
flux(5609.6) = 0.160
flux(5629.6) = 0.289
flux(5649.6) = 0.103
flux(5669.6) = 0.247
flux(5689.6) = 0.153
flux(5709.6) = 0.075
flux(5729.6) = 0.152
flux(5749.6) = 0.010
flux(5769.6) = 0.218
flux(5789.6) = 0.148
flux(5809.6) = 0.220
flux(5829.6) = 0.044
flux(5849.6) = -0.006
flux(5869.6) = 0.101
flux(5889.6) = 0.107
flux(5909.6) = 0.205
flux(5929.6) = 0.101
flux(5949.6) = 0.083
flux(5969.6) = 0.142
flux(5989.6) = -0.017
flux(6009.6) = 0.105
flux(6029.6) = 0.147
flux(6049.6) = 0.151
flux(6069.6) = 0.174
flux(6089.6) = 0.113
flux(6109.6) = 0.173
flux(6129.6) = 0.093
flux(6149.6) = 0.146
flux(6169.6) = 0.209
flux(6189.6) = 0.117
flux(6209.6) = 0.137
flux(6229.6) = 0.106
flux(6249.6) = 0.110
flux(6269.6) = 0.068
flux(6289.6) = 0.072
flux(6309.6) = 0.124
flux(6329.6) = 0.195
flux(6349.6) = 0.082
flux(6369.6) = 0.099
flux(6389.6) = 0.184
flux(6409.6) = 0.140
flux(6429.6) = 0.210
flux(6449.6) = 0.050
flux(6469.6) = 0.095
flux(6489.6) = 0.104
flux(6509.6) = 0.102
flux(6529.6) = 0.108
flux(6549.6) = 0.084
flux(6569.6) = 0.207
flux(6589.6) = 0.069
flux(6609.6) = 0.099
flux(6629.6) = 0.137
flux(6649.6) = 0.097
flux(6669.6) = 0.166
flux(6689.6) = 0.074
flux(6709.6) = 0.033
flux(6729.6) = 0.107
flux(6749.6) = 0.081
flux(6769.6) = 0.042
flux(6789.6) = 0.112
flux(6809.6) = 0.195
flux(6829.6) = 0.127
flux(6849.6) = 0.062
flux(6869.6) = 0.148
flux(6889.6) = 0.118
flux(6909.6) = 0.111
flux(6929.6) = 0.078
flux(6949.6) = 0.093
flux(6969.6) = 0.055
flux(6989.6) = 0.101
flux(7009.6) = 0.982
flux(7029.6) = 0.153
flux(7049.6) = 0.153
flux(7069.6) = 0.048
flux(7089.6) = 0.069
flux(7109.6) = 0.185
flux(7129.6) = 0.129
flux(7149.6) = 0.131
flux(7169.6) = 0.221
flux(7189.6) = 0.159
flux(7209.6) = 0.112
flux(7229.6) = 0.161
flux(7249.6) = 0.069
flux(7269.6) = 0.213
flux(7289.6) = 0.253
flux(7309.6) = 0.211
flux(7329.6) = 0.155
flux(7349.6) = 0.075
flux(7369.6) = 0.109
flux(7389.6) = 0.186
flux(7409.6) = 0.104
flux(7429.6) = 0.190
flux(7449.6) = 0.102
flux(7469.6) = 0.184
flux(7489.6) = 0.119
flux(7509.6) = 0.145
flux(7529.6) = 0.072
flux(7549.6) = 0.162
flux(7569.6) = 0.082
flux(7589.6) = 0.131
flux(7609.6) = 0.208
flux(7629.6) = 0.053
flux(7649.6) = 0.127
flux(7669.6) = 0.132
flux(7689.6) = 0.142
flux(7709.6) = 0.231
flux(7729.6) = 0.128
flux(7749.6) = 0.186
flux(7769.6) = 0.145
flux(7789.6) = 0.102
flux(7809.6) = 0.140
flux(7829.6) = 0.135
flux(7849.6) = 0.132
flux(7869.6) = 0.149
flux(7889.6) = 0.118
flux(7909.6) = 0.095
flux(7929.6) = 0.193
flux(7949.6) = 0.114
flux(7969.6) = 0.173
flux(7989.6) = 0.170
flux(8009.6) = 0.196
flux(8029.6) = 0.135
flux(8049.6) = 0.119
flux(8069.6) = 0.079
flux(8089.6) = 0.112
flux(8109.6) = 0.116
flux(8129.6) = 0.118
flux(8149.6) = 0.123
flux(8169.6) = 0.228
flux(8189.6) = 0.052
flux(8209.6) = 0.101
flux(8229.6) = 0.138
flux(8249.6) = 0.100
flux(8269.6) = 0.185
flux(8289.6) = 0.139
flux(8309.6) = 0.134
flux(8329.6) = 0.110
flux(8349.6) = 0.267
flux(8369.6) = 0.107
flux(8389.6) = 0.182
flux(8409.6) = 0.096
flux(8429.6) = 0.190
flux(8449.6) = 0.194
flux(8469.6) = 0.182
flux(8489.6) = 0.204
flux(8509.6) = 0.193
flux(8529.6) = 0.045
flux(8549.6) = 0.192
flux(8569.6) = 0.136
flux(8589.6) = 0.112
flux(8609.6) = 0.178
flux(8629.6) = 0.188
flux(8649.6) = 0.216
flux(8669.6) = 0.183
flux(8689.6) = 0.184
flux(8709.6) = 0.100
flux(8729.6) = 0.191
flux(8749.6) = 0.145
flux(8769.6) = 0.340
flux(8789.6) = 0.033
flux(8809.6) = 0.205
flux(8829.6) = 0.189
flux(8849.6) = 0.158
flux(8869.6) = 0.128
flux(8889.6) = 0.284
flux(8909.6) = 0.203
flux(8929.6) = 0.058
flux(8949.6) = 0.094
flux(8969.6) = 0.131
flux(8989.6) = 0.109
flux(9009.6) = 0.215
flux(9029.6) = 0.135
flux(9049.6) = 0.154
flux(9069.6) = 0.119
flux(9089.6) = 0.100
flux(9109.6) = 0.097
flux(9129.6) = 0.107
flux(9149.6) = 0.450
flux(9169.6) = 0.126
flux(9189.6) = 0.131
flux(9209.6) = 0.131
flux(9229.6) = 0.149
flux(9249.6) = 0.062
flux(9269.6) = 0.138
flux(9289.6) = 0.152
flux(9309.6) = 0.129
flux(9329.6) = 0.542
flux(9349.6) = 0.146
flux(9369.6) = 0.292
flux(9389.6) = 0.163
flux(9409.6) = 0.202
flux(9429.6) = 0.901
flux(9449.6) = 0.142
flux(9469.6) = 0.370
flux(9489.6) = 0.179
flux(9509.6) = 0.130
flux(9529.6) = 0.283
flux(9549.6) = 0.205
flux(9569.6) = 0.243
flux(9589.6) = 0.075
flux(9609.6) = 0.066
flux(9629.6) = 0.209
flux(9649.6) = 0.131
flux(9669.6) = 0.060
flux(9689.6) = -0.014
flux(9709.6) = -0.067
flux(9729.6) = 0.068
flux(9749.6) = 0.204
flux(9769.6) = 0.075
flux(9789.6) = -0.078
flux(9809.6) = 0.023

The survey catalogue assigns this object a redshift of 0.881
